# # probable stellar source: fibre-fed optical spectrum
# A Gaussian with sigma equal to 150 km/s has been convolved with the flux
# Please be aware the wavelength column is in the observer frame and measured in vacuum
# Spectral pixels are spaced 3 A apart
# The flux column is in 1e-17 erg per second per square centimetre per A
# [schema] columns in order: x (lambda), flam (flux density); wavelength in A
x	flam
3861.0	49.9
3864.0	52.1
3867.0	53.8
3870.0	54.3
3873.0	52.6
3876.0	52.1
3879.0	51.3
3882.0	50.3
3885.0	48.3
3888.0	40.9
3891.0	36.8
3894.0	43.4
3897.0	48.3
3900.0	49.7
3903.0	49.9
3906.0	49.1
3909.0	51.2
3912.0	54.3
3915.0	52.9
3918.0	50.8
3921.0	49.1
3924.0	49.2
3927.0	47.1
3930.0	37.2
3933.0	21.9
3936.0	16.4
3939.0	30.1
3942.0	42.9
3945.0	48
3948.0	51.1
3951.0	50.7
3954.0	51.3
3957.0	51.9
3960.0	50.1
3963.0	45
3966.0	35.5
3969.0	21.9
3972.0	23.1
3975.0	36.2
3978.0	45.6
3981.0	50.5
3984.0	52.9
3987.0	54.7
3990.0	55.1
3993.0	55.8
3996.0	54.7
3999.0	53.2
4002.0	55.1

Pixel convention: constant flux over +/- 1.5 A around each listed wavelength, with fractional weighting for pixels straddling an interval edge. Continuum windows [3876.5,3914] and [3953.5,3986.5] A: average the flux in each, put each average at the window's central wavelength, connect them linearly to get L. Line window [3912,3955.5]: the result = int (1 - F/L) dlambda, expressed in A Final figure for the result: 1.8 A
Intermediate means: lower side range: 48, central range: 43.2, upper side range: 42.3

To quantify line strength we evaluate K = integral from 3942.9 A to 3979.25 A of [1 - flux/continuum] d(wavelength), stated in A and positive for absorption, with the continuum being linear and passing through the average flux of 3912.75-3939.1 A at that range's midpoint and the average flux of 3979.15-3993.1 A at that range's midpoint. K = 3.8 A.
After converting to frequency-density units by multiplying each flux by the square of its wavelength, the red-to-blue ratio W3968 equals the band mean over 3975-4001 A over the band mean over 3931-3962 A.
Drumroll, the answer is 1.3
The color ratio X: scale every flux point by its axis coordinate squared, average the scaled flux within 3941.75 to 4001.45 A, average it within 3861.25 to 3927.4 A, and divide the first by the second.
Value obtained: 1.0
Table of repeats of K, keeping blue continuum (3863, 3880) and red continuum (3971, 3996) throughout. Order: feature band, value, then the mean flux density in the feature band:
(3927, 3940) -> 5.6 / 28.6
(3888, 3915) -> 1.9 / 47.7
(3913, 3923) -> -0.1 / 51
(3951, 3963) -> -0.3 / 50.3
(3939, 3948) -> 1.0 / 43.8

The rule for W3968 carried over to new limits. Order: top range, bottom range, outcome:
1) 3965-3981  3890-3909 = 0.75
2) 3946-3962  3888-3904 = 1.16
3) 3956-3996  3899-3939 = 1.05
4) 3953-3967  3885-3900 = 1.11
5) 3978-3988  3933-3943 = 1.88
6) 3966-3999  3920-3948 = 1.20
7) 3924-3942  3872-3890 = 0.70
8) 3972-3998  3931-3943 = 1.83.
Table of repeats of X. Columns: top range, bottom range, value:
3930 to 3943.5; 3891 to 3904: 0.63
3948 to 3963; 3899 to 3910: 1.04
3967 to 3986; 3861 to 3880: 0.78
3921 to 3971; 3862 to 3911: 0.86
